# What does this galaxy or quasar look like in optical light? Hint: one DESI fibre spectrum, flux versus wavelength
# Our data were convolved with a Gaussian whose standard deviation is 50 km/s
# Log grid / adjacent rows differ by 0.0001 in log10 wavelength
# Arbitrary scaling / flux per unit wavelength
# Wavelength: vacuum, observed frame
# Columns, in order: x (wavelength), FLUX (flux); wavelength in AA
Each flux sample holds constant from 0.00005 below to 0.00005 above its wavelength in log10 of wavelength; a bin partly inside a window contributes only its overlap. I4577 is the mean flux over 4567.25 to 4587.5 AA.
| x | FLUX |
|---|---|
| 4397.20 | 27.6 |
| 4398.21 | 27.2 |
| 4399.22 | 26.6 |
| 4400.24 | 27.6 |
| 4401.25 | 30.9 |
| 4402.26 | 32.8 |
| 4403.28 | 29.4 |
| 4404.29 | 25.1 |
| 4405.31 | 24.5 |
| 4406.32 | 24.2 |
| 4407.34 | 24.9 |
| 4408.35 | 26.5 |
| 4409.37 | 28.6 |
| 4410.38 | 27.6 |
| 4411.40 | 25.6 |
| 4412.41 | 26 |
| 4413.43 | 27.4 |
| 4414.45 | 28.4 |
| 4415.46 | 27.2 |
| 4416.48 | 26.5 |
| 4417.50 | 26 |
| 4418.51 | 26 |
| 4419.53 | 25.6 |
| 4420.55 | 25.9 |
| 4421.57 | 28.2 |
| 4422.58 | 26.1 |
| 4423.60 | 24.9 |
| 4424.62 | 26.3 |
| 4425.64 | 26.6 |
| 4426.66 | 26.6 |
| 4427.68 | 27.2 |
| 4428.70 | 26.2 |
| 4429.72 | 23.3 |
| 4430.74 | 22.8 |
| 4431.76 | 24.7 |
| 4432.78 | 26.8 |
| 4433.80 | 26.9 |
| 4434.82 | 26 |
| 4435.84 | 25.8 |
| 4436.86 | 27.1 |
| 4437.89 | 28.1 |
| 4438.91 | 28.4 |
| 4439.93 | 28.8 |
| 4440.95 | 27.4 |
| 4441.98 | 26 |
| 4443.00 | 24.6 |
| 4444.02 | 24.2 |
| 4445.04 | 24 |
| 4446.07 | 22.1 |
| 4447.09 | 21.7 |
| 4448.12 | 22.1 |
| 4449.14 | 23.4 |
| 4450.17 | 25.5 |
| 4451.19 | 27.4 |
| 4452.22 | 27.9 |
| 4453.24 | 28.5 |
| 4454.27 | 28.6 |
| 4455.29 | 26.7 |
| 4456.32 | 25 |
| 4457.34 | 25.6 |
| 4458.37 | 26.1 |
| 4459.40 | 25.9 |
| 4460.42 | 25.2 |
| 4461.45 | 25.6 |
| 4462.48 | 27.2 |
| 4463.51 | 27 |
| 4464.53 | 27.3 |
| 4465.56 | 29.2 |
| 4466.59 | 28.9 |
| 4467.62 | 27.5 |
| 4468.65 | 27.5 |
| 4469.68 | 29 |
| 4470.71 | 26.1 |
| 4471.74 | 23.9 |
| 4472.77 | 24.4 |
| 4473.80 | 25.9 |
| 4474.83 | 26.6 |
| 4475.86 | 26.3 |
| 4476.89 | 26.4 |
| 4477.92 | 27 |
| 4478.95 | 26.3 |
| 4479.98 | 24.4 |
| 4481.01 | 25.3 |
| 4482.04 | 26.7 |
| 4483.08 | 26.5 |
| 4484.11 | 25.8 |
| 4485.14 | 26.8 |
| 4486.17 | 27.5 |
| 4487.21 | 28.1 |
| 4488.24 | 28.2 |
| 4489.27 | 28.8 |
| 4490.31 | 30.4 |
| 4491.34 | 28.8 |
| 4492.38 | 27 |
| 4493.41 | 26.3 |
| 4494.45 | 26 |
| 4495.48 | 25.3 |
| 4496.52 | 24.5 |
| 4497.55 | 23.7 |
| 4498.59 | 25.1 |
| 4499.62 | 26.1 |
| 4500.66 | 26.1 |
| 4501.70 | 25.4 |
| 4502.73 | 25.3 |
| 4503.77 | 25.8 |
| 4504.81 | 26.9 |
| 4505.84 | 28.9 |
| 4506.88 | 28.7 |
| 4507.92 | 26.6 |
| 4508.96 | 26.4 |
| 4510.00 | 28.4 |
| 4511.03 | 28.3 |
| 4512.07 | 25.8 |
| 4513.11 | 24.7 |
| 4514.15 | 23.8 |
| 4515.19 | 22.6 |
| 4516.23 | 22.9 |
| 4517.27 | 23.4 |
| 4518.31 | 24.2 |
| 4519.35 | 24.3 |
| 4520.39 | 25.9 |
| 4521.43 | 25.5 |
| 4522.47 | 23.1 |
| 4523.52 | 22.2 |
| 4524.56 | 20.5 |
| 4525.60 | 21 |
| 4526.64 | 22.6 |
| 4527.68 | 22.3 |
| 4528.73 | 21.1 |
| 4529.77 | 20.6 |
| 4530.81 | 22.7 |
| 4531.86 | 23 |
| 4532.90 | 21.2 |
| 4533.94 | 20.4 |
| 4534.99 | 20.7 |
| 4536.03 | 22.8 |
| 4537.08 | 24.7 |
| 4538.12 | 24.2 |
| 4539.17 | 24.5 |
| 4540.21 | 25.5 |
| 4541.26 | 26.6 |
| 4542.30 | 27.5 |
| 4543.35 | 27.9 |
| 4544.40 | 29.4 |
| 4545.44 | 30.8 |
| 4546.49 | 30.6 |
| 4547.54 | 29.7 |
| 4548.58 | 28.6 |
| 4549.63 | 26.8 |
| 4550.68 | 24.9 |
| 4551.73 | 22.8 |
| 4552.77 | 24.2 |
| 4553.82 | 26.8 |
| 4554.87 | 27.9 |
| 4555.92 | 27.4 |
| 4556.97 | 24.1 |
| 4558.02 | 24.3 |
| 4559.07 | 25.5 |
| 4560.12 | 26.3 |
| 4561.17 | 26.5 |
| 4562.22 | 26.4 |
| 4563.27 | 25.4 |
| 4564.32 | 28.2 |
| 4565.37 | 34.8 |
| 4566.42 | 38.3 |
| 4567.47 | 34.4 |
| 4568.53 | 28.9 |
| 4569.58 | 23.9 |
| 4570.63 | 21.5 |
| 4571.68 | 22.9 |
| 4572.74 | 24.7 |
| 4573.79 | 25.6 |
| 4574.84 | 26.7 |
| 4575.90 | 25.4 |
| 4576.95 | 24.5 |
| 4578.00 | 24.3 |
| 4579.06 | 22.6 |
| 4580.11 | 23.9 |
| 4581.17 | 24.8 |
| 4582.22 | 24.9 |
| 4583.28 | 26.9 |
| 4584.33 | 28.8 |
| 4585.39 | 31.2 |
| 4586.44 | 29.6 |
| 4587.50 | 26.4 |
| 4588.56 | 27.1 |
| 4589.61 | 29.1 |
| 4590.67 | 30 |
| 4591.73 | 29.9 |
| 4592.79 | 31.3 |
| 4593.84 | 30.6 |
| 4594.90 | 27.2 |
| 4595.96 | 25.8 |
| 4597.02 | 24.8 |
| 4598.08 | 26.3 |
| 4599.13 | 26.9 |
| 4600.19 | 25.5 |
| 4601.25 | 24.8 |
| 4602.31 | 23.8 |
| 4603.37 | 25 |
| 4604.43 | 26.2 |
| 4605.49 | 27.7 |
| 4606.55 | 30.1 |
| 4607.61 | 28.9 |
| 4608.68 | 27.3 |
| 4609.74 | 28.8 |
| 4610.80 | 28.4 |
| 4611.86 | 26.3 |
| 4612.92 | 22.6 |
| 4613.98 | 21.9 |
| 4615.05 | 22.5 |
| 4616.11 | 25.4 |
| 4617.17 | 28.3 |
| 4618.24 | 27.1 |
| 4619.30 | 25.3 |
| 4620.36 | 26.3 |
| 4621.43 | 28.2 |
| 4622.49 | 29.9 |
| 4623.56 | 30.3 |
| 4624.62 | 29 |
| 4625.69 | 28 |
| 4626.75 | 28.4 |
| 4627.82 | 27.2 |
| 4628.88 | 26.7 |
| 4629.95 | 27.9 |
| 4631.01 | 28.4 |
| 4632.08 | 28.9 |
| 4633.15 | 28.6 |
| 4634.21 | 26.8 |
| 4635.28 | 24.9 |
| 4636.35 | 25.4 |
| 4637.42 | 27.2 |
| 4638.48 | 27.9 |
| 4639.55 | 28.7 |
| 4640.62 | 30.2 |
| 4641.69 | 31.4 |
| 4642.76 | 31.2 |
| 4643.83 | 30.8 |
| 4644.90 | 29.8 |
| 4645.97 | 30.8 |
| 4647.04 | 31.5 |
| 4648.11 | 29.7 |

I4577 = 26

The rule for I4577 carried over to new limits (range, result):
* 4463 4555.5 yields 25.7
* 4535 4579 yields 26.6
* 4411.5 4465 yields 26.1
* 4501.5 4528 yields 24.8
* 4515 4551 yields 24.4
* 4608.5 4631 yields 27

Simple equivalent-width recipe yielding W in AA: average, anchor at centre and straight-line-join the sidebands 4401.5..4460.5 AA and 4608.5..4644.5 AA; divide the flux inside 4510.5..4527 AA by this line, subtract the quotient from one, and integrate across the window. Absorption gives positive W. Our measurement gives 1.83 AA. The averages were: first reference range 26.2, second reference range 27.6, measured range 23.8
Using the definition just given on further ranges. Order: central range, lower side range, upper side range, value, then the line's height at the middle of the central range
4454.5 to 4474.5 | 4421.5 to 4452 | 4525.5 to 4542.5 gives -1.4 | 24.9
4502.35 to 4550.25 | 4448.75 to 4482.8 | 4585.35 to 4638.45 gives 3.3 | 26.8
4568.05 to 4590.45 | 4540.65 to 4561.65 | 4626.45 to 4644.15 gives 1.2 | 27.4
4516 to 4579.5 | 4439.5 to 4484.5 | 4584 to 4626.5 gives 3.4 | 26.8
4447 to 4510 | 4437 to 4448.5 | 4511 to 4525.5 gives -4.8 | 24.6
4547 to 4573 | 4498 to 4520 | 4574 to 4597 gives -0.4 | 26.6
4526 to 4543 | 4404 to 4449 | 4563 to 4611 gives 2.3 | 26.8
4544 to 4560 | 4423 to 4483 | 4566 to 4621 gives -0.2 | 26.5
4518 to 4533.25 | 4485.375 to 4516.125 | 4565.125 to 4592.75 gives 2.3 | 26.8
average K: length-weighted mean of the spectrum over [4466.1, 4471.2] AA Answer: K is 27.8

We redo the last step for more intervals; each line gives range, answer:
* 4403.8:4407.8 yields 24.6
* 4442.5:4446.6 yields 23.7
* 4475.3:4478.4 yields 26.6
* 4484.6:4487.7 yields 27.4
